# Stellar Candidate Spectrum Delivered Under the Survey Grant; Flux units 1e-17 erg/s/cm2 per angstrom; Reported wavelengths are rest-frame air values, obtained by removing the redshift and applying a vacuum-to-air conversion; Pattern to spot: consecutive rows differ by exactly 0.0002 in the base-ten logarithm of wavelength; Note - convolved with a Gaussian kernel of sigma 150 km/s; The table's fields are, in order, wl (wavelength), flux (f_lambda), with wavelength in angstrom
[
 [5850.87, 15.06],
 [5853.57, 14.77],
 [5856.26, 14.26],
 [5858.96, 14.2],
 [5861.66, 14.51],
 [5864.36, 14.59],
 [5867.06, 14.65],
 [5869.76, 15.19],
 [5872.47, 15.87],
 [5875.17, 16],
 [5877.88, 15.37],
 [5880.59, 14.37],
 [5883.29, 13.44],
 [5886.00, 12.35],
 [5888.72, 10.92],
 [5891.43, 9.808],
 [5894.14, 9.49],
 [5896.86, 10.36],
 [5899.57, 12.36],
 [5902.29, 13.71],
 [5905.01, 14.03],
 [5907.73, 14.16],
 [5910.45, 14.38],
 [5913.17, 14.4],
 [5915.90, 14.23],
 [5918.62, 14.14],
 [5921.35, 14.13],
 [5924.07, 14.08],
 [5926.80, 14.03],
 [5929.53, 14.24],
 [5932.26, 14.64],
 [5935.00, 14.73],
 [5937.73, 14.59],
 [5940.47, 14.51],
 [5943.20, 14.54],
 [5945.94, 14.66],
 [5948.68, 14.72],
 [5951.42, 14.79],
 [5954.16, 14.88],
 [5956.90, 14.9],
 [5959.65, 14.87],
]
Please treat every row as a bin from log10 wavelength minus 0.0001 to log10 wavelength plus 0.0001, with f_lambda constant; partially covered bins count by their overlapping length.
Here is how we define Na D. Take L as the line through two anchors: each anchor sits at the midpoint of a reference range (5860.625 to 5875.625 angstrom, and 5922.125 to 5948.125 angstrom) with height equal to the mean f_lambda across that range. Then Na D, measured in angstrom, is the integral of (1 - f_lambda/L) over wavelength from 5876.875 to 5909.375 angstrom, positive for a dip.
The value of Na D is 5.1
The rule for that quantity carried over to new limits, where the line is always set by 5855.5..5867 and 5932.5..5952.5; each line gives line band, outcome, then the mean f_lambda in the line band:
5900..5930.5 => 1.02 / 14.1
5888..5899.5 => 3.30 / 10.4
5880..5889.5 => 1.14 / 12.8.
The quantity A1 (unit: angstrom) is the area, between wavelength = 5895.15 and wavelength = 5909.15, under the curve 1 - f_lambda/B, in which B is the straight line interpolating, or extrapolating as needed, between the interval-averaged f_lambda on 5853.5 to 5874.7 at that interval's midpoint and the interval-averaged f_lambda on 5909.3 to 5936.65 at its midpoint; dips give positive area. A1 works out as 1.58 angstrom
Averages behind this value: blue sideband 14.8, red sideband 14.3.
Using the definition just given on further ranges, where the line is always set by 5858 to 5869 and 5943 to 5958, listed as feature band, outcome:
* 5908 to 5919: 0.3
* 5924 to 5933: 0.3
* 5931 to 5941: 0.1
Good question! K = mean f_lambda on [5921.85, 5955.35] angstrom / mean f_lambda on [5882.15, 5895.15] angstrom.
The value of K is 1.3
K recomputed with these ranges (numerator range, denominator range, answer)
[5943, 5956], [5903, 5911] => 1.04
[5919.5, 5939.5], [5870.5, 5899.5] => 1.12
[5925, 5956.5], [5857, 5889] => 1.01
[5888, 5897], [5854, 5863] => 0.70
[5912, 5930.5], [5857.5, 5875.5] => 0.95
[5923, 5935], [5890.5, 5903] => 1.29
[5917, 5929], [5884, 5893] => 1.27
